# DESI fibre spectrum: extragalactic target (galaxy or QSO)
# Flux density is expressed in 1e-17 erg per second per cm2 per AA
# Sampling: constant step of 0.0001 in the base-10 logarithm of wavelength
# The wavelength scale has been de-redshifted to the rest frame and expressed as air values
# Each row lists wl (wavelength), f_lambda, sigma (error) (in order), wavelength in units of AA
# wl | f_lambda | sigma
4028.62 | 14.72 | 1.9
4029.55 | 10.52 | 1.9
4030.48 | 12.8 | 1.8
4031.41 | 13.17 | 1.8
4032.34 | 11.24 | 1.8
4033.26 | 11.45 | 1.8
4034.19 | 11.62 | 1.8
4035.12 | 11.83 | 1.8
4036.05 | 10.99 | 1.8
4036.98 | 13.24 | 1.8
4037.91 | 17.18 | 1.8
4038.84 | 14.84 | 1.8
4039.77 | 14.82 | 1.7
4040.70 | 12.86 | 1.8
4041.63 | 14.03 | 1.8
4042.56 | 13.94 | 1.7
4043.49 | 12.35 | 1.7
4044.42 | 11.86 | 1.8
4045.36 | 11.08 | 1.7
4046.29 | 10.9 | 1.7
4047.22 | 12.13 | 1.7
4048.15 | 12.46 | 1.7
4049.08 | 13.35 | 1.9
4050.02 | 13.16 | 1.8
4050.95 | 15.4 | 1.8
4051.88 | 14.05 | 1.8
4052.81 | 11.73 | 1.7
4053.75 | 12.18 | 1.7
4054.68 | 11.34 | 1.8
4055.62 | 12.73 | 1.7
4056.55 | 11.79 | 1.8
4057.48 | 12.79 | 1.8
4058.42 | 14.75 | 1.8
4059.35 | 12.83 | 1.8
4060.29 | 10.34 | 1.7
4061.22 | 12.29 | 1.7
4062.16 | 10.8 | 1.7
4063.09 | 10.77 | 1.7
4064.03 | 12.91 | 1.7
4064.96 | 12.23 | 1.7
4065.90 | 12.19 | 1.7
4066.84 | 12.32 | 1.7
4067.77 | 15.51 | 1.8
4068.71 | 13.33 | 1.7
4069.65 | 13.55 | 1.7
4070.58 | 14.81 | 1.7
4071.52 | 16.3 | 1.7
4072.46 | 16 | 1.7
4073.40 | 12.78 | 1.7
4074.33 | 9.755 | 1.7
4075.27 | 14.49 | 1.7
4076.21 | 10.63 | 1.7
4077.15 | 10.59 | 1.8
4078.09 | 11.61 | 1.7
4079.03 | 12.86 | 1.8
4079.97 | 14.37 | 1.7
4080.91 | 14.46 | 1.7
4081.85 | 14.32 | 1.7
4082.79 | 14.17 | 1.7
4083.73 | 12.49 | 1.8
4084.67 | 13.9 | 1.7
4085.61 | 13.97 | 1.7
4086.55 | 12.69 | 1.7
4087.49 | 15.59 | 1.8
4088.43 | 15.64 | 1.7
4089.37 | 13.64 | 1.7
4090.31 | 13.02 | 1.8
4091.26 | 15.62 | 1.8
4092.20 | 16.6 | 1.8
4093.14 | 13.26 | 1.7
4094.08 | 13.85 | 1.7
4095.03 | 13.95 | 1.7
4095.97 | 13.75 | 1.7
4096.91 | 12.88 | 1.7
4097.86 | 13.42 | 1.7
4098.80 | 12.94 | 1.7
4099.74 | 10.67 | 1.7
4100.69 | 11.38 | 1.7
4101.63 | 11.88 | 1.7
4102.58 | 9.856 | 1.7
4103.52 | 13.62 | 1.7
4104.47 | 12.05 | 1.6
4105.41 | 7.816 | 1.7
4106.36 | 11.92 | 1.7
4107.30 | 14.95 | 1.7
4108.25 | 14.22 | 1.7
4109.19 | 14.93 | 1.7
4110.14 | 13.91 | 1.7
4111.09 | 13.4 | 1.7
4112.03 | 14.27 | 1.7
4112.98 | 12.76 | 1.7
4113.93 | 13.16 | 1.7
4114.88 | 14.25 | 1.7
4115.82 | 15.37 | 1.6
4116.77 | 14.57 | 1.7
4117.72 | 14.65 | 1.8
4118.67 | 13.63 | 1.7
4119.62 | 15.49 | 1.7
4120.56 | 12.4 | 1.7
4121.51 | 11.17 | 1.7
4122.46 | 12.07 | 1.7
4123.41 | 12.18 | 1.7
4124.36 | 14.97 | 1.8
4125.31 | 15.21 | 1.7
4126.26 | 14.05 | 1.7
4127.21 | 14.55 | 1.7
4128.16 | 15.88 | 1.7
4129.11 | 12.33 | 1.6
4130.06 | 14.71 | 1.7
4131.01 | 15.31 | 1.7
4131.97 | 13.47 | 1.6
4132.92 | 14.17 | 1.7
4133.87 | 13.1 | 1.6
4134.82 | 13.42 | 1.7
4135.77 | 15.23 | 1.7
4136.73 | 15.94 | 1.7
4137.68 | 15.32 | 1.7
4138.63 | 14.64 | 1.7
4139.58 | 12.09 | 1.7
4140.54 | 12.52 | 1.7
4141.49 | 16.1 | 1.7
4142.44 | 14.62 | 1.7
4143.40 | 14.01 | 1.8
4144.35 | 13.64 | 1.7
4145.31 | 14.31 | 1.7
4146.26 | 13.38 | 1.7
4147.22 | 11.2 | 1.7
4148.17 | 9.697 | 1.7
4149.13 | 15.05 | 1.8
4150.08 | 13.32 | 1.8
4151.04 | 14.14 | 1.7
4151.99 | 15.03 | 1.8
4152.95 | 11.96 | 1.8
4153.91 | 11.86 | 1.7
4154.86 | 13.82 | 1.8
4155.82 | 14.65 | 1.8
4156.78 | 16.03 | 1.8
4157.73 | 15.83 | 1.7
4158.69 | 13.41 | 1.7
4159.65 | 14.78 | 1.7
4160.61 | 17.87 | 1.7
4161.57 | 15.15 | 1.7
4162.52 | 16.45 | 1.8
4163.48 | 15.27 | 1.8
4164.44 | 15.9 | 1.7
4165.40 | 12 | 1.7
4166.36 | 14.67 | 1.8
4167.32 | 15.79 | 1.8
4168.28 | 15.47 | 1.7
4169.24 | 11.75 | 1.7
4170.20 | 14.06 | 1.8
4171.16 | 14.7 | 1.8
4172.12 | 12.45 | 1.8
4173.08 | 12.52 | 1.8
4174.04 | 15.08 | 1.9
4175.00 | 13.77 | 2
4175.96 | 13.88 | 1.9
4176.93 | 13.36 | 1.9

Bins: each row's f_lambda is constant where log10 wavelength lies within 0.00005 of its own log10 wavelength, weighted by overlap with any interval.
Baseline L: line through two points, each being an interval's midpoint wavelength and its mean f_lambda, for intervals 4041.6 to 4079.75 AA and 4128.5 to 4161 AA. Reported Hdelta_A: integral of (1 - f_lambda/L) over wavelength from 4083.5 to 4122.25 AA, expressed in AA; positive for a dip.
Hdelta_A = -0.1 AA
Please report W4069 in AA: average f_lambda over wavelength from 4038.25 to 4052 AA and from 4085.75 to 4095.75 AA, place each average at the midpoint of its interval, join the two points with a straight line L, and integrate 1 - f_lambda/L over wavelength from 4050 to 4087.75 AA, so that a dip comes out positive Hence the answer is 2.1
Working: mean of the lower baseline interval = 13.2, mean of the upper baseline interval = 14.4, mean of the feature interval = 13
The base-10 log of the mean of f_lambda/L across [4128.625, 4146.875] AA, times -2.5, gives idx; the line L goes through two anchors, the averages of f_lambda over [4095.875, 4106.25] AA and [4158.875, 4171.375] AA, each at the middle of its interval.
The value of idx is -0.04 mag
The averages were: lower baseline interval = 11.8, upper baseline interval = 14.9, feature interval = 14.1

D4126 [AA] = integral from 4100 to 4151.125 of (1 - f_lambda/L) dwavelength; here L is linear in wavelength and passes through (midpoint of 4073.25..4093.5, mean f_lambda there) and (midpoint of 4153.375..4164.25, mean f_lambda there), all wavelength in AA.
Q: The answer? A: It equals 2.87 AA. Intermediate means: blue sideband 13.5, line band 13.5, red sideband 15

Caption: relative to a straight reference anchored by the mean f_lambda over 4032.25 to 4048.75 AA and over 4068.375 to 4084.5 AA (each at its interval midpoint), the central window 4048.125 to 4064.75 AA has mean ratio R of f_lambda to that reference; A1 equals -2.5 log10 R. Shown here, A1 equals 0.040 mag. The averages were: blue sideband 12.8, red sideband 13.3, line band 12.5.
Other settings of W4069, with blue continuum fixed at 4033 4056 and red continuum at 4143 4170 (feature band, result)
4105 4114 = 0.3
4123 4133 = -0.3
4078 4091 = -0.5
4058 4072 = 0.1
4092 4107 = 1.2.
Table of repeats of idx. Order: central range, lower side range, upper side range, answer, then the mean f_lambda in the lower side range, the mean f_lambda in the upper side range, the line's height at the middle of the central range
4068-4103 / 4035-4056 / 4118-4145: 0.01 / 13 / 14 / 13.5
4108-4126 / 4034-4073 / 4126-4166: 0.00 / 13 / 14.2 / 13.8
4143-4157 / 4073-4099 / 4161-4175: 0.06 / 13.5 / 14.4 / 14.2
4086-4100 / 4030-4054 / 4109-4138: -0.02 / 12.9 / 14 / 13.6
